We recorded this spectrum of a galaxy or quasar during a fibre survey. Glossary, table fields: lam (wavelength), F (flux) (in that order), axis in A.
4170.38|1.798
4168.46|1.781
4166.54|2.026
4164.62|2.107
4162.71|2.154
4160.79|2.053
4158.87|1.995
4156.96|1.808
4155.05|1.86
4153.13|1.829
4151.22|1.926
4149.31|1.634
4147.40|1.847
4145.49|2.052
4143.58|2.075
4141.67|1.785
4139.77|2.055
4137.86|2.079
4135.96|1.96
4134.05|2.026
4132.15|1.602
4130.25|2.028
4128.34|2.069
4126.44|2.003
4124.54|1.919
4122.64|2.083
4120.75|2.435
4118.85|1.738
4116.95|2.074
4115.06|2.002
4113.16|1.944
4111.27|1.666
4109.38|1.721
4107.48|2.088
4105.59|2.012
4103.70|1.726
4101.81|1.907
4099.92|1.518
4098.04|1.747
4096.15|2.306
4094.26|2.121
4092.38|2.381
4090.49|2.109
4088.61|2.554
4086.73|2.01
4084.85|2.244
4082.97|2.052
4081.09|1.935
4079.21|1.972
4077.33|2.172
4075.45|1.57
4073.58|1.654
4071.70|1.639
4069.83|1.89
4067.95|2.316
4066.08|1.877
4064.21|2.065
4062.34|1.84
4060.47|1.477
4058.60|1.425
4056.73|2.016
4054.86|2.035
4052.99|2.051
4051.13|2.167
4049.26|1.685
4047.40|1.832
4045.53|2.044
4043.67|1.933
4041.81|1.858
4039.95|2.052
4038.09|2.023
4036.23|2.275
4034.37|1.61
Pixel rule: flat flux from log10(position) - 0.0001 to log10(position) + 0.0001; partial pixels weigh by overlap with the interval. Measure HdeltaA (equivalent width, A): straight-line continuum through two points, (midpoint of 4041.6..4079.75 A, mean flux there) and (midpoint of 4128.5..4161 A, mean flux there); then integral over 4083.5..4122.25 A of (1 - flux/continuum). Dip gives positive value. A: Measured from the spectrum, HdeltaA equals -2.4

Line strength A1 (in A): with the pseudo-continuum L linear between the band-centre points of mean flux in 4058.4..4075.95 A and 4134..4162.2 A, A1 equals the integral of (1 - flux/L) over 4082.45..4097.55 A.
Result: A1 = -3.11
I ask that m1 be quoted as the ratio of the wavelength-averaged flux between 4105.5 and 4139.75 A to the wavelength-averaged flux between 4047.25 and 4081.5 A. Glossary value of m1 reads 1.05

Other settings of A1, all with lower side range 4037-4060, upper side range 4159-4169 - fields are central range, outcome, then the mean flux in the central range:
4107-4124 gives 0.1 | 1.97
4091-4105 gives 0.0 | 1.96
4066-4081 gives 0.4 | 1.89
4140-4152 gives 0.7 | 1.9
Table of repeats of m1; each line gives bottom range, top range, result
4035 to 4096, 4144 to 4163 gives 0.97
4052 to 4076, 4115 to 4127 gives 1.11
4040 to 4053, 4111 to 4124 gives 1.04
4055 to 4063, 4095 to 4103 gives 1.09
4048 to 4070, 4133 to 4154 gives 1.02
